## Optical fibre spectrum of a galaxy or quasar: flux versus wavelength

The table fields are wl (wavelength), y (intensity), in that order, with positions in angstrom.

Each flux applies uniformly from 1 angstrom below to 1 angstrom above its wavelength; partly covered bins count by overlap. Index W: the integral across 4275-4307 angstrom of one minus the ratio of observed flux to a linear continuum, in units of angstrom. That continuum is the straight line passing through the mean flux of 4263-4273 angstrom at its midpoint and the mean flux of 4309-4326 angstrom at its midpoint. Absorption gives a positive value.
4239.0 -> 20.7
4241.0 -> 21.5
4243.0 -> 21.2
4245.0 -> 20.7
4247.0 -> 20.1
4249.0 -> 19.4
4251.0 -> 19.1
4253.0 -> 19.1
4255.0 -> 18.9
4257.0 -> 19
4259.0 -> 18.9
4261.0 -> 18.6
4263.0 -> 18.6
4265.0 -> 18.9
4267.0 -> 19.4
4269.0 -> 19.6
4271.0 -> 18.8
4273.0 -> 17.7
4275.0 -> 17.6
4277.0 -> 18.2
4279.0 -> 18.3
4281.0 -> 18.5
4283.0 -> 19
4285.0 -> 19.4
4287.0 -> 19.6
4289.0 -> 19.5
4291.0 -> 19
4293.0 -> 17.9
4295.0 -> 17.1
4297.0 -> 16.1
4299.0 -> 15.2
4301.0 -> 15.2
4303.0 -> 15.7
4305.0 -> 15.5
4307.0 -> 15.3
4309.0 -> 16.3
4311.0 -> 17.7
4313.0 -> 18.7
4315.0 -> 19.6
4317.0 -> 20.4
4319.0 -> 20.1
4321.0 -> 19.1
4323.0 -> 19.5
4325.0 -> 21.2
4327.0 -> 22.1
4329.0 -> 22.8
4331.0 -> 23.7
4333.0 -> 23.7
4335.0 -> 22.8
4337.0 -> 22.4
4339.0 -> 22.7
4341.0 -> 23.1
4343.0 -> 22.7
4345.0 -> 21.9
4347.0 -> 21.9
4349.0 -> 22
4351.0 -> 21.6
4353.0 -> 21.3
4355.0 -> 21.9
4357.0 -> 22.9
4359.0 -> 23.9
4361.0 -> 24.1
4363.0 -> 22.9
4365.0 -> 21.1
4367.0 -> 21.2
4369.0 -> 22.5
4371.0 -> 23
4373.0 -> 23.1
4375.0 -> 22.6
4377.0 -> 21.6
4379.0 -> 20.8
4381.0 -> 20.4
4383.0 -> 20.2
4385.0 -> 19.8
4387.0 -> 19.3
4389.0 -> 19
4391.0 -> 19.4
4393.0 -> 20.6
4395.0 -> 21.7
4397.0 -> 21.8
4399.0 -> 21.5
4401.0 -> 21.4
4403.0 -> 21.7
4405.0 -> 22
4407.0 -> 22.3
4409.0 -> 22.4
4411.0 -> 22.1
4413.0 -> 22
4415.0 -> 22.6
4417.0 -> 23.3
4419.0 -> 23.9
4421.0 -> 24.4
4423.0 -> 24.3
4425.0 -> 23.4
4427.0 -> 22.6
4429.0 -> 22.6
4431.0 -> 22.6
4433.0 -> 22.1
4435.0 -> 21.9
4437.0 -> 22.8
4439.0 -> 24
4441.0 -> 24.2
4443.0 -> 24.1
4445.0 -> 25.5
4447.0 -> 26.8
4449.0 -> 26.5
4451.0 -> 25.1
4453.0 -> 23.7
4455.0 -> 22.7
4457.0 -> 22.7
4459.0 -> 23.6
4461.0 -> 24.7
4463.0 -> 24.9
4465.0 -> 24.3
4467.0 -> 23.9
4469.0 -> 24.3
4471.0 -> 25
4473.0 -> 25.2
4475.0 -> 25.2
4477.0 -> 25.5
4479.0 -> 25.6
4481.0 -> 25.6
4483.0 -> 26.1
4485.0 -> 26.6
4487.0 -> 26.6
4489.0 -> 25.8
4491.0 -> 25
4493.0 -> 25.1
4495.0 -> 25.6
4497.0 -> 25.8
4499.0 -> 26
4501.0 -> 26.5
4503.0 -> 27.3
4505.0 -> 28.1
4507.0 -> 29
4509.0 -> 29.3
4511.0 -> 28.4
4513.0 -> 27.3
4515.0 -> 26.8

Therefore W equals 2.7 angstrom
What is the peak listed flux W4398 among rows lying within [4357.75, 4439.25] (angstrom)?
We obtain 24.4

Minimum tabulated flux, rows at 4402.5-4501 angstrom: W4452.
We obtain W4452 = 21.7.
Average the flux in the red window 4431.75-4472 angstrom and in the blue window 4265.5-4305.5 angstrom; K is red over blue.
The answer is 1.3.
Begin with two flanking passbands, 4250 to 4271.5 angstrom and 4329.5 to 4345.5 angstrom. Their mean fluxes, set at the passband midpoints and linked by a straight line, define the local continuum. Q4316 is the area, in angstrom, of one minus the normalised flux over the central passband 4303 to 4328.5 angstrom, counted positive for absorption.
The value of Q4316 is 3.6 angstrom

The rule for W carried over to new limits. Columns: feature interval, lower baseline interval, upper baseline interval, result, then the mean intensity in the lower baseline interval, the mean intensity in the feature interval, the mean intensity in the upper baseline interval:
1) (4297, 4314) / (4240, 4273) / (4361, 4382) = 3.6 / 19.4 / 16.2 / 22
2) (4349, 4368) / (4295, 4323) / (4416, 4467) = -2.4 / 17.4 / 22.3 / 23.9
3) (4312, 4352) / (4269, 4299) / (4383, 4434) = -3.9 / 18.3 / 21.6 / 21.9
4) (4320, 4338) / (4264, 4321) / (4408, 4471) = -2.3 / 18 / 21.9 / 23.7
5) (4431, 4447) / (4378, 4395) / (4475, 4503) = -0.4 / 20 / 23.7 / 25.9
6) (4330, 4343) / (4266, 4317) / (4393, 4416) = -2.4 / 17.8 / 23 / 21.9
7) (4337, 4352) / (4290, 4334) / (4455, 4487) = -1.7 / 18.7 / 22.3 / 24.9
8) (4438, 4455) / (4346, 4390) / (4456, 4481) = -0.6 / 21.7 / 24.9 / 24.6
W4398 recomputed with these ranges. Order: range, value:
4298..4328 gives 22.1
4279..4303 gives 19.6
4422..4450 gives 26.8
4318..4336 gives 23.7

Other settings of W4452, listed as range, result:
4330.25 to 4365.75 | 21.1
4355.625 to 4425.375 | 19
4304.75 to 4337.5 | 15.3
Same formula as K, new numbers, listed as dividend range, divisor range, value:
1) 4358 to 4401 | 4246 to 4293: 1.13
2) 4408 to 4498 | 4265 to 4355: 1.24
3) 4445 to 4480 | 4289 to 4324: 1.40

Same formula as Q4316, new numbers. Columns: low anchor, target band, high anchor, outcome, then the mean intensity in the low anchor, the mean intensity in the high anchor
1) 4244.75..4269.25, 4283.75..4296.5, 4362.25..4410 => 0.71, 19.2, 21.3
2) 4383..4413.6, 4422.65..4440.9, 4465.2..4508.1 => -0.03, 21.1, 25.9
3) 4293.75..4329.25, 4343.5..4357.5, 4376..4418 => -1.72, 18.1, 21.2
